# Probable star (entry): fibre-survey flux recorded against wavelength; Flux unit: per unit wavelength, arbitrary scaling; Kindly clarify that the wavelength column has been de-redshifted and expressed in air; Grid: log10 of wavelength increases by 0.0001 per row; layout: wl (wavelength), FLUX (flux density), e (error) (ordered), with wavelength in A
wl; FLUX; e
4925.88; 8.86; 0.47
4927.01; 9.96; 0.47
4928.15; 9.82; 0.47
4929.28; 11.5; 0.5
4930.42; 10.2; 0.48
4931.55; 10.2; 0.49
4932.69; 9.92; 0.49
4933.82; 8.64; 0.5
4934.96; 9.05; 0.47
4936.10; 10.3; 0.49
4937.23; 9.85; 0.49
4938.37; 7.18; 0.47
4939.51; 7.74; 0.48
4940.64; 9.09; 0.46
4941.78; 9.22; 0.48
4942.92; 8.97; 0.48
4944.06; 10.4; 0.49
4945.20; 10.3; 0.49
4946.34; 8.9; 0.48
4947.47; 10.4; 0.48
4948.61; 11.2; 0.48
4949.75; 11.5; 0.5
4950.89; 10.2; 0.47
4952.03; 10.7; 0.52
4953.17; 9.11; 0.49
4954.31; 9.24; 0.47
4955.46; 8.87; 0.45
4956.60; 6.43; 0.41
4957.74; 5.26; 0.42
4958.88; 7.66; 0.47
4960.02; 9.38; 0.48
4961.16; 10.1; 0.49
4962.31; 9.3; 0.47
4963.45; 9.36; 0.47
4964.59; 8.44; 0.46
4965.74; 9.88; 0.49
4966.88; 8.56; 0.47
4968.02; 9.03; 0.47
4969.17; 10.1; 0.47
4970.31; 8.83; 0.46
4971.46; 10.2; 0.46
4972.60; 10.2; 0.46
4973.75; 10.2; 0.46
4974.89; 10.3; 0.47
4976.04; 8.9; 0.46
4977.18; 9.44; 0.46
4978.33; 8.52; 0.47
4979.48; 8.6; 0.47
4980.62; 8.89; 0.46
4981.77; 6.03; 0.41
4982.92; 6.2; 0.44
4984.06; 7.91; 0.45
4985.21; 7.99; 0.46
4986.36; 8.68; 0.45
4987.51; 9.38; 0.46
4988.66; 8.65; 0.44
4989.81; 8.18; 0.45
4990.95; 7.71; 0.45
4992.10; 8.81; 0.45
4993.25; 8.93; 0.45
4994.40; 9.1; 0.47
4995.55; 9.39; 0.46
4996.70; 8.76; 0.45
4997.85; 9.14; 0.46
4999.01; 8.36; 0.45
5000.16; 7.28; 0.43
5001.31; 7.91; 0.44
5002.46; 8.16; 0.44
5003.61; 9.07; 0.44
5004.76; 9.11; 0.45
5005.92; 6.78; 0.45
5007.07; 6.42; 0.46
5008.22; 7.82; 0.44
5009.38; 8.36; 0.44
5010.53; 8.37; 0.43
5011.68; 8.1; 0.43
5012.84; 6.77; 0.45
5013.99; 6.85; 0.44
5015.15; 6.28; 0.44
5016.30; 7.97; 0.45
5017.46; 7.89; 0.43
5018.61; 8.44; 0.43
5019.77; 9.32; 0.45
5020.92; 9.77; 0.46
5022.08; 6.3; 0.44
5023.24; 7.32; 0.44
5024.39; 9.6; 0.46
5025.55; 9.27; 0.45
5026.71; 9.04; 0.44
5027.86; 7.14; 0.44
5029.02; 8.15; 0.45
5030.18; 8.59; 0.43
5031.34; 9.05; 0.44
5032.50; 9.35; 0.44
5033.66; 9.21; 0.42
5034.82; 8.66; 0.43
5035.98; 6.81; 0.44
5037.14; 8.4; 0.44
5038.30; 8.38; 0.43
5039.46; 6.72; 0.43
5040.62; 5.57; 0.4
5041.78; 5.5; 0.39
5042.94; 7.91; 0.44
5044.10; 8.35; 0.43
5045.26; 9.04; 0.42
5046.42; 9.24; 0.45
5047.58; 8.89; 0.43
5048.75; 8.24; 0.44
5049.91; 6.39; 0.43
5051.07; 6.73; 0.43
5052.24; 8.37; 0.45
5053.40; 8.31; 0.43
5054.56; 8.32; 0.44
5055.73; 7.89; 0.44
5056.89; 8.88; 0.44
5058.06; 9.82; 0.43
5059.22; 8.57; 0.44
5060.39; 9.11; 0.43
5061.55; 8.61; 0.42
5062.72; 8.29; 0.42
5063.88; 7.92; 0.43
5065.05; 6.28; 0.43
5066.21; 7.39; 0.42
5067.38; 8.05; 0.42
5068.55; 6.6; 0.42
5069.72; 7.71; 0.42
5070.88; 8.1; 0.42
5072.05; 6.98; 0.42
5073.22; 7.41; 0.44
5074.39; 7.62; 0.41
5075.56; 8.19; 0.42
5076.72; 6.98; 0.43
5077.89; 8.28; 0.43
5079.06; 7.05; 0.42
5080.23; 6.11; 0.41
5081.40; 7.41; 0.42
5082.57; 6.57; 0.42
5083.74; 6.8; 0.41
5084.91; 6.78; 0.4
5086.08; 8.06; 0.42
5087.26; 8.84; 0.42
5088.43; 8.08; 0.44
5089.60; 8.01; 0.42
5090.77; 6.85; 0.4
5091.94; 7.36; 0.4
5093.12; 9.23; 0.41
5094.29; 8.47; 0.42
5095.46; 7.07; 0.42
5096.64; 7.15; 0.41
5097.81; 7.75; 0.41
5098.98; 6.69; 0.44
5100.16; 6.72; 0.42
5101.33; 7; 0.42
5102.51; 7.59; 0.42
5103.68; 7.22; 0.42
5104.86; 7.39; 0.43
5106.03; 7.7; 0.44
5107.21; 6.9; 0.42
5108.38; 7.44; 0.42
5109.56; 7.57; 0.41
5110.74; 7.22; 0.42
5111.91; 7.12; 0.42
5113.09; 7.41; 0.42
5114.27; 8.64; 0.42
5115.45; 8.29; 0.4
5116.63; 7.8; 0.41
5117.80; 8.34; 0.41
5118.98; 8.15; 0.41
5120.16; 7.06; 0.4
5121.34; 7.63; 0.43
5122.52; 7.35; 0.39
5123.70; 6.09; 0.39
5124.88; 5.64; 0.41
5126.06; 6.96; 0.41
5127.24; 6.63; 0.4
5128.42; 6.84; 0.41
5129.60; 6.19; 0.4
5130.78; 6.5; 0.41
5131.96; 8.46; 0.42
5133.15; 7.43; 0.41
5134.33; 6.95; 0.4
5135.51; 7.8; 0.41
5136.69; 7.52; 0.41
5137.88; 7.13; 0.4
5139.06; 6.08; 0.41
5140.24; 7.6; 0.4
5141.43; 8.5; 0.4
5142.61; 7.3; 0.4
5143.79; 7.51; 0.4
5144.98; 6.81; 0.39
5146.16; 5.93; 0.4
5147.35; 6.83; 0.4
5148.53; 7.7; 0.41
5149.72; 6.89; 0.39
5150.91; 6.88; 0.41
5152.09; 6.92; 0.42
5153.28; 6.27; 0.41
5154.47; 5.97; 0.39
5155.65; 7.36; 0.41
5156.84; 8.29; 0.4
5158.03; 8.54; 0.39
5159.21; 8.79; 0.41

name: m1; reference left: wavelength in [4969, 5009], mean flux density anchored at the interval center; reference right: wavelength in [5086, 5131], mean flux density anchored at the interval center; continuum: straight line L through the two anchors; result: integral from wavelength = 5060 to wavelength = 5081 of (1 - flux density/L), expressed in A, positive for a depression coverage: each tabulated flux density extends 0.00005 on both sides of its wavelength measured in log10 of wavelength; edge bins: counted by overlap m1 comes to 0.5 A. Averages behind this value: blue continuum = 8.55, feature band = 7.58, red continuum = 7.41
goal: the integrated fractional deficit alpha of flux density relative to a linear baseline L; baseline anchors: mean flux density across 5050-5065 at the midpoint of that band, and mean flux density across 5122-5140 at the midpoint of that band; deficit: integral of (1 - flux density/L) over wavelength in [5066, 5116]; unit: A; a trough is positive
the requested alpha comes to 1.0 A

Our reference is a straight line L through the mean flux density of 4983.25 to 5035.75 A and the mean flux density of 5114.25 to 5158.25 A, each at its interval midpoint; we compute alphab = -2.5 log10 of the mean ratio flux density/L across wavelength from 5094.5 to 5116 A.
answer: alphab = 0.01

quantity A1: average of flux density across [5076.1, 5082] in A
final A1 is 7.18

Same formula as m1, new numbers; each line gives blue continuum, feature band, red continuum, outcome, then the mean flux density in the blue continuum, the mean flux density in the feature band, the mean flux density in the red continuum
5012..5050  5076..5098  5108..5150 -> 0.2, 8.03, 7.52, 7.26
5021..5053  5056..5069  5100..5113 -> -0.6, 8.04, 8.15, 7.29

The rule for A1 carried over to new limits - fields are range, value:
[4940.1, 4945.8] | 9.58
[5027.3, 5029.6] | 7.64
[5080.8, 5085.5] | 6.89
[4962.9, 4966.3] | 9.21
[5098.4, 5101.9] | 6.8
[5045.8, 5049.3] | 8.79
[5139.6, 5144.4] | 7.71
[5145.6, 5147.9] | 6.36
